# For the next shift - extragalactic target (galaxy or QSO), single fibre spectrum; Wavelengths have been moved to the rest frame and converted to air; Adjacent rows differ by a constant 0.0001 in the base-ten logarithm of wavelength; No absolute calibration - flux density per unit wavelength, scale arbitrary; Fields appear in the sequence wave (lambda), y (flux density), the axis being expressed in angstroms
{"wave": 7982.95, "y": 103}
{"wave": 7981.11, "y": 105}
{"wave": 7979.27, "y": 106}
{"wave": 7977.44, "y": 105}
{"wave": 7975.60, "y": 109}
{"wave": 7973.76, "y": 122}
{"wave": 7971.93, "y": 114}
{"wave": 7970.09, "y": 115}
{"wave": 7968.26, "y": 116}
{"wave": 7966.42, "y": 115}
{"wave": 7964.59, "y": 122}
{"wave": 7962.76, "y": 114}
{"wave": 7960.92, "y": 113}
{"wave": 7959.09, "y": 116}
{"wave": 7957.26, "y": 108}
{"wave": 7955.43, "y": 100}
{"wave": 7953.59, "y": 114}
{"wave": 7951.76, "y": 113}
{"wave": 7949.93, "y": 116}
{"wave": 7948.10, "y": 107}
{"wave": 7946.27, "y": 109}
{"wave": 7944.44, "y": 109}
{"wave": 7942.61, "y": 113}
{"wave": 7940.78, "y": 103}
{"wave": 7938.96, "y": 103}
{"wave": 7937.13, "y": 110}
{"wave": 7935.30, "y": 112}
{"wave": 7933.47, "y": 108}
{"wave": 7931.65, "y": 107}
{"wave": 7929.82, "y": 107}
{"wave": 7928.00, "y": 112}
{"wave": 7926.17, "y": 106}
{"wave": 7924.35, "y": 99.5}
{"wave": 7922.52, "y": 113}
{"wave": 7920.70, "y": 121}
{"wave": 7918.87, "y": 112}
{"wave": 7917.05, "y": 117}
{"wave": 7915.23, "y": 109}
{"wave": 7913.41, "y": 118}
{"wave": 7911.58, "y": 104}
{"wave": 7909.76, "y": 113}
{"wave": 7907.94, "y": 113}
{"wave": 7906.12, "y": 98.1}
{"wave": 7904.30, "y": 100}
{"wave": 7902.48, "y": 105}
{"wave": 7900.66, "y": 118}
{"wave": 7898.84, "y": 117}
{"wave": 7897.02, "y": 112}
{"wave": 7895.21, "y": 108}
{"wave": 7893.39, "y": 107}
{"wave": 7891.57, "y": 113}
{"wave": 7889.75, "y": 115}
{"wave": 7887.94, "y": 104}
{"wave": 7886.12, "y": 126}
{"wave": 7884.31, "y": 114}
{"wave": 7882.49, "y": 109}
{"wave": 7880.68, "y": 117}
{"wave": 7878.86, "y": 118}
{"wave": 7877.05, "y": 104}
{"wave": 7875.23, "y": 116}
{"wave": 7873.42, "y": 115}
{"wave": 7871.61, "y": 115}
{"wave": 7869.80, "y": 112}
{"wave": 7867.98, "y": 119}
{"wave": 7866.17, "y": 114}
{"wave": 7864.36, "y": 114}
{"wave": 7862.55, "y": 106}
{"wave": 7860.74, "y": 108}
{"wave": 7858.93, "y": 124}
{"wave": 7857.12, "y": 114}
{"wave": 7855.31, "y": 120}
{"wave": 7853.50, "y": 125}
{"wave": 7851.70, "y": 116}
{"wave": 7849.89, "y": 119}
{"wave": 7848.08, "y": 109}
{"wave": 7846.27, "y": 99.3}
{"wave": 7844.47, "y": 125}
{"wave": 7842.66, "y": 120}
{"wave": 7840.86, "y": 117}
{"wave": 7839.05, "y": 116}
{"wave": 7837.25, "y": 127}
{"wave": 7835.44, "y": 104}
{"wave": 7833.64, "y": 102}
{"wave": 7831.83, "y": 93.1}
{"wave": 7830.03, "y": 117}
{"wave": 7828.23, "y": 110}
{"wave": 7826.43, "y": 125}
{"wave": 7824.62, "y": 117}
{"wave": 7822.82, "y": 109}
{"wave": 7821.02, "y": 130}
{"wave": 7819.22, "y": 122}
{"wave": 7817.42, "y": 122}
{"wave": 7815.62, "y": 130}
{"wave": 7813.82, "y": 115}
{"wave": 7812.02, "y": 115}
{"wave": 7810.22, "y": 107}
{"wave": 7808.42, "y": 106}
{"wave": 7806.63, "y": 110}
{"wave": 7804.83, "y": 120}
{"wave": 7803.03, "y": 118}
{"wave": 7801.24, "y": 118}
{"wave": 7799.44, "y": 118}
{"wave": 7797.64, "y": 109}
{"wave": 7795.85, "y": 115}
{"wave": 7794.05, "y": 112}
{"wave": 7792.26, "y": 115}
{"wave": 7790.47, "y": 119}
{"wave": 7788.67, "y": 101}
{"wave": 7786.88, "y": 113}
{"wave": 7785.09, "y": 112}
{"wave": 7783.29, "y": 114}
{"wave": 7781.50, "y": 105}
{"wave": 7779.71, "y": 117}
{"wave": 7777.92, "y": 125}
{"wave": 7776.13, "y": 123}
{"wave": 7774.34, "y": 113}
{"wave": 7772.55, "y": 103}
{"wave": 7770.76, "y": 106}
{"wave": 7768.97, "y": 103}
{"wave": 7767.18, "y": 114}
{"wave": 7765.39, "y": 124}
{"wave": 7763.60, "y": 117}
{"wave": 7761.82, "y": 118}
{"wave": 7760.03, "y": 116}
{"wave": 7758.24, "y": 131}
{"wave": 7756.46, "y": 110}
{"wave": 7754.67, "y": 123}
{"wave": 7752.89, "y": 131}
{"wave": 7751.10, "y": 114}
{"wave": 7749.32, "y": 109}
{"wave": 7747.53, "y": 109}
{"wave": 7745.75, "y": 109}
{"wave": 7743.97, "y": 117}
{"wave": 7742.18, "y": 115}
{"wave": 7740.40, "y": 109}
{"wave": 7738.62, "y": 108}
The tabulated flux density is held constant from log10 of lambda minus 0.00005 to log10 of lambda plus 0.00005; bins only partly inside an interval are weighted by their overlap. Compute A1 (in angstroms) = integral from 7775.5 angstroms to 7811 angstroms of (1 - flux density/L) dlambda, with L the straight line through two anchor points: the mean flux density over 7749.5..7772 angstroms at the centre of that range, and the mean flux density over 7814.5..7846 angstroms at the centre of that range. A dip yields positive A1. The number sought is 0.9 angstroms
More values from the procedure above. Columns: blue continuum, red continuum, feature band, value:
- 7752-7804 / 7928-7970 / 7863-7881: -0.2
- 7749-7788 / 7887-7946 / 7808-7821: -0.5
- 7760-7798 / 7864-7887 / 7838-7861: -0.4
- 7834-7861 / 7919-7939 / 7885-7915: 0.3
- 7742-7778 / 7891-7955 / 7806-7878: -1.3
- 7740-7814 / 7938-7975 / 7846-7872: -0.3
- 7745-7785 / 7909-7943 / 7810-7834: -0.5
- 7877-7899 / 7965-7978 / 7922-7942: 1.1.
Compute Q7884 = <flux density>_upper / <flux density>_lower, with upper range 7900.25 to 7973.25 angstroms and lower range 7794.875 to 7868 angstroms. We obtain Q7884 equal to 1.0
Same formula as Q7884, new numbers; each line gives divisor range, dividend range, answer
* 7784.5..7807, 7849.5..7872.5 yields 1.02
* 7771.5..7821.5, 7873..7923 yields 0.97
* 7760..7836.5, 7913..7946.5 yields 0.96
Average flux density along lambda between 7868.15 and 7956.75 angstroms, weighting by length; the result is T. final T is 111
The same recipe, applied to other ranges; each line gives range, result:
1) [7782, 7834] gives 114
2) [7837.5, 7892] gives 115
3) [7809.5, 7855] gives 116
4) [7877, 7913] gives 111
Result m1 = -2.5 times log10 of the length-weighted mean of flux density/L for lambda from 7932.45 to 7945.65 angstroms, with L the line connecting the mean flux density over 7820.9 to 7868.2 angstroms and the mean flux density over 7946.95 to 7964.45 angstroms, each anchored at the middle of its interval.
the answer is 0.04 mag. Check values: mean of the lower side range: 114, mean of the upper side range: 112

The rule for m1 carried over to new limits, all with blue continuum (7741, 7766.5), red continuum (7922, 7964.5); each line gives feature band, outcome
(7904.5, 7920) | 0.006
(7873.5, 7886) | -0.018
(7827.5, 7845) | 0.009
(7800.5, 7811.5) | 0.018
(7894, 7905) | 0.011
